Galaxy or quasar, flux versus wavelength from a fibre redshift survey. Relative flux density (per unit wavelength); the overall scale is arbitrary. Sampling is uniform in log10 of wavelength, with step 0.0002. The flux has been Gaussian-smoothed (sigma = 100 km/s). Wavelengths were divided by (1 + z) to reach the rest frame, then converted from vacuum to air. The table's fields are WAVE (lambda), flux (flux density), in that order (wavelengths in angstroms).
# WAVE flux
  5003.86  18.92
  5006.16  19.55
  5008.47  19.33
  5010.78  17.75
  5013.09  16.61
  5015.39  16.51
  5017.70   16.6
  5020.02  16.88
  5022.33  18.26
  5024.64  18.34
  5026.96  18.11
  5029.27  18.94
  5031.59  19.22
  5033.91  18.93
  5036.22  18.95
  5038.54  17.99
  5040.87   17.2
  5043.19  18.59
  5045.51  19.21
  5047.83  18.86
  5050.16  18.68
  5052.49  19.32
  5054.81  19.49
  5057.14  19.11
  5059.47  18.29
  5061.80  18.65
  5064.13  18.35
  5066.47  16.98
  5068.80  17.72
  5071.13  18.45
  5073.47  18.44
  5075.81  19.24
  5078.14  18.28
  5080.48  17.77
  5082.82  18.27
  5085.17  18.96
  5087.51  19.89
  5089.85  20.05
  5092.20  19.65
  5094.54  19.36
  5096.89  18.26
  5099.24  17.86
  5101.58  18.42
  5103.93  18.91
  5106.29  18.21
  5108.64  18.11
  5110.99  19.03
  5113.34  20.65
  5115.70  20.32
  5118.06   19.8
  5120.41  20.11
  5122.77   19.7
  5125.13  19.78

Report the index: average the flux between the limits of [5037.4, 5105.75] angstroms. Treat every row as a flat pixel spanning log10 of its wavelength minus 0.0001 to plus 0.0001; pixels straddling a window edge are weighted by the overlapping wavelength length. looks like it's 18.6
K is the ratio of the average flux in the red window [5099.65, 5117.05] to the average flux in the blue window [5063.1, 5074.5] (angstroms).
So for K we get 1.06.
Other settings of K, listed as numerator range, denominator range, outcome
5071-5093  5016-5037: 1.04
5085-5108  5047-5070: 1.02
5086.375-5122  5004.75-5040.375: 1.06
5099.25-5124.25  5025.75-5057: 1.03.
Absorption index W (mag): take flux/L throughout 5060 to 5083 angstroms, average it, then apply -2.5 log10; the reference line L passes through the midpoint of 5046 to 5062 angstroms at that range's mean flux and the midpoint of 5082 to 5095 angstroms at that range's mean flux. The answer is 0.06 mag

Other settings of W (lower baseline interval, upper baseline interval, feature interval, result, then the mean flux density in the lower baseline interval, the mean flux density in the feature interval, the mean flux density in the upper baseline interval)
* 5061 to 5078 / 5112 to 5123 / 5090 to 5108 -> 0.04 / 18.3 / 18.7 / 20.1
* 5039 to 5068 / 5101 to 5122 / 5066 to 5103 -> 0.02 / 18.5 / 18.6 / 19.3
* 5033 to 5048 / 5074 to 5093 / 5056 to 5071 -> 0.03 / 18.5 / 18.2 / 19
